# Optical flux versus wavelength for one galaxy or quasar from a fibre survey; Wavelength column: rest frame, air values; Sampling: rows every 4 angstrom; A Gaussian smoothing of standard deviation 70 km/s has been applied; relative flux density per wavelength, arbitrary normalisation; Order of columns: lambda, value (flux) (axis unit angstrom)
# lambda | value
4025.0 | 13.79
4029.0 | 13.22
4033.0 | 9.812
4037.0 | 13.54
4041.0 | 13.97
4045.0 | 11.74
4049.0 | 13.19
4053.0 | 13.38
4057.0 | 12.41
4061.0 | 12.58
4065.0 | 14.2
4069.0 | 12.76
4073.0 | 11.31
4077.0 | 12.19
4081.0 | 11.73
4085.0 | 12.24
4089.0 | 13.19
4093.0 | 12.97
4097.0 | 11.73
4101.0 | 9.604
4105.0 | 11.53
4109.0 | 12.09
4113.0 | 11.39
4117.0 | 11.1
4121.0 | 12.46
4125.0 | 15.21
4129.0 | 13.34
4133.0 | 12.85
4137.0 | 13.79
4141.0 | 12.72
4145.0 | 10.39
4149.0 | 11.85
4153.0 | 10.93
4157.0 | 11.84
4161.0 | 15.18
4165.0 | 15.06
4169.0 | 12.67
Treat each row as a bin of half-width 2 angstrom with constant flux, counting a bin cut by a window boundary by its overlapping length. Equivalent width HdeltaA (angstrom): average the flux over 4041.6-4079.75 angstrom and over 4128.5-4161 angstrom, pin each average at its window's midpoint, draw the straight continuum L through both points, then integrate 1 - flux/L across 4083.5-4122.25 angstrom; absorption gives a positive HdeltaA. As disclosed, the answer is 2.2 angstrom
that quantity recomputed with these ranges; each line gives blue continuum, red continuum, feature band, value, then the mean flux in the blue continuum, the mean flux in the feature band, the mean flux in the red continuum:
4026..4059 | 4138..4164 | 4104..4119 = 1.1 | 12.7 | 11.5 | 12.3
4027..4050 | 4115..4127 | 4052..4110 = 2.3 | 12.6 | 12.2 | 12.9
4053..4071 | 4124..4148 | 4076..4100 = 1.4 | 13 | 12.2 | 12.9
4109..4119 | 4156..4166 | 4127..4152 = 0.8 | 11.4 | 12.4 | 14.1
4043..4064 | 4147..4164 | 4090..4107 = 1.5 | 12.7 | 11.6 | 12.6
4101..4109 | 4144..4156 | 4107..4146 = -4.9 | 11.2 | 12.6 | 11.2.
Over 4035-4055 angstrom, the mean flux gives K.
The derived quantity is 13.2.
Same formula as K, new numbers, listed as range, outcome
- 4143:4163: 12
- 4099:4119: 11.1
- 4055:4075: 12.7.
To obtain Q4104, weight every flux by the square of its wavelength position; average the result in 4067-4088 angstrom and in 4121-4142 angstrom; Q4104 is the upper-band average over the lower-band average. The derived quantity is 1.1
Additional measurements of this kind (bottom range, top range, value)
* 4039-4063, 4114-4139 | 1.05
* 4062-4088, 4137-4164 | 1.03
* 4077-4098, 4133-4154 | 1.00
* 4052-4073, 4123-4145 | 1.07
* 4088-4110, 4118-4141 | 1.15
